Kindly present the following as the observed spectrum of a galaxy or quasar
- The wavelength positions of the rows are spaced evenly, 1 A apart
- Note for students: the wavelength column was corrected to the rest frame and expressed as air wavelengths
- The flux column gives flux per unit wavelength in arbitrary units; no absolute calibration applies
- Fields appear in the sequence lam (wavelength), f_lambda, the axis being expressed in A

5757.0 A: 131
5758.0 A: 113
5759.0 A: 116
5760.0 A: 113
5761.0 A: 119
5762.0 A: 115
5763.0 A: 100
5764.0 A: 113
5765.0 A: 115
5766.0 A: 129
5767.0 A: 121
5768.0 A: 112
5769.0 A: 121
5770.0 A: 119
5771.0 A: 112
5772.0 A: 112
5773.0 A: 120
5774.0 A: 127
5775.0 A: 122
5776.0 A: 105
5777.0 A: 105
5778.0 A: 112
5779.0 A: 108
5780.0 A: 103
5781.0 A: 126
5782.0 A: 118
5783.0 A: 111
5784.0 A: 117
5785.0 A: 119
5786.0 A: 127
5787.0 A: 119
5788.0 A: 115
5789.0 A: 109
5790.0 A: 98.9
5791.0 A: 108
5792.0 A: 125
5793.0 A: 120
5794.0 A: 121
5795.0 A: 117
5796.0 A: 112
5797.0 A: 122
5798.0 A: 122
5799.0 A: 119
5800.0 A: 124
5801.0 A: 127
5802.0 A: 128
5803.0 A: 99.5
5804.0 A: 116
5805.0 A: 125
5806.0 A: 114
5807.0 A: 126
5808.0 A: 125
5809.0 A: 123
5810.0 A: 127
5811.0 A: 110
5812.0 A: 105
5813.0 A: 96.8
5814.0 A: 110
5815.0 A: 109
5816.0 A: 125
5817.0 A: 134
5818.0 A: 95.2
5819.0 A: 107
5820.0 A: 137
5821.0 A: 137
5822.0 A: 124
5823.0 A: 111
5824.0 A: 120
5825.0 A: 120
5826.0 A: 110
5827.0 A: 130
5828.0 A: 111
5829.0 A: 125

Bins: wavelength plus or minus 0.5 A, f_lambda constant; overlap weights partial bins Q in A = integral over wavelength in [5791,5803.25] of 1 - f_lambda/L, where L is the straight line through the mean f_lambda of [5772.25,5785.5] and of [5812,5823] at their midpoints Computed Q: -0.4 A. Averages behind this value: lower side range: 115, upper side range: 117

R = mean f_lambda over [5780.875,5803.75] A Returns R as 117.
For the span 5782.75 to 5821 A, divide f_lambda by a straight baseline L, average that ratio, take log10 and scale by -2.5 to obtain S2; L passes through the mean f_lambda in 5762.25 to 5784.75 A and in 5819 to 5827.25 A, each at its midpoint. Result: 0.02 mag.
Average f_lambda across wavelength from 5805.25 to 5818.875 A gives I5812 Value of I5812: 115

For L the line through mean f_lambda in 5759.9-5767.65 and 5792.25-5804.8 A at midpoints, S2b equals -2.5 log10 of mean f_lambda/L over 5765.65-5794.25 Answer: 0.01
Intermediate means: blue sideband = 116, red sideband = 119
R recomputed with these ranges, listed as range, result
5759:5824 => 117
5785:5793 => 115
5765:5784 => 116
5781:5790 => 116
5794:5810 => 120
